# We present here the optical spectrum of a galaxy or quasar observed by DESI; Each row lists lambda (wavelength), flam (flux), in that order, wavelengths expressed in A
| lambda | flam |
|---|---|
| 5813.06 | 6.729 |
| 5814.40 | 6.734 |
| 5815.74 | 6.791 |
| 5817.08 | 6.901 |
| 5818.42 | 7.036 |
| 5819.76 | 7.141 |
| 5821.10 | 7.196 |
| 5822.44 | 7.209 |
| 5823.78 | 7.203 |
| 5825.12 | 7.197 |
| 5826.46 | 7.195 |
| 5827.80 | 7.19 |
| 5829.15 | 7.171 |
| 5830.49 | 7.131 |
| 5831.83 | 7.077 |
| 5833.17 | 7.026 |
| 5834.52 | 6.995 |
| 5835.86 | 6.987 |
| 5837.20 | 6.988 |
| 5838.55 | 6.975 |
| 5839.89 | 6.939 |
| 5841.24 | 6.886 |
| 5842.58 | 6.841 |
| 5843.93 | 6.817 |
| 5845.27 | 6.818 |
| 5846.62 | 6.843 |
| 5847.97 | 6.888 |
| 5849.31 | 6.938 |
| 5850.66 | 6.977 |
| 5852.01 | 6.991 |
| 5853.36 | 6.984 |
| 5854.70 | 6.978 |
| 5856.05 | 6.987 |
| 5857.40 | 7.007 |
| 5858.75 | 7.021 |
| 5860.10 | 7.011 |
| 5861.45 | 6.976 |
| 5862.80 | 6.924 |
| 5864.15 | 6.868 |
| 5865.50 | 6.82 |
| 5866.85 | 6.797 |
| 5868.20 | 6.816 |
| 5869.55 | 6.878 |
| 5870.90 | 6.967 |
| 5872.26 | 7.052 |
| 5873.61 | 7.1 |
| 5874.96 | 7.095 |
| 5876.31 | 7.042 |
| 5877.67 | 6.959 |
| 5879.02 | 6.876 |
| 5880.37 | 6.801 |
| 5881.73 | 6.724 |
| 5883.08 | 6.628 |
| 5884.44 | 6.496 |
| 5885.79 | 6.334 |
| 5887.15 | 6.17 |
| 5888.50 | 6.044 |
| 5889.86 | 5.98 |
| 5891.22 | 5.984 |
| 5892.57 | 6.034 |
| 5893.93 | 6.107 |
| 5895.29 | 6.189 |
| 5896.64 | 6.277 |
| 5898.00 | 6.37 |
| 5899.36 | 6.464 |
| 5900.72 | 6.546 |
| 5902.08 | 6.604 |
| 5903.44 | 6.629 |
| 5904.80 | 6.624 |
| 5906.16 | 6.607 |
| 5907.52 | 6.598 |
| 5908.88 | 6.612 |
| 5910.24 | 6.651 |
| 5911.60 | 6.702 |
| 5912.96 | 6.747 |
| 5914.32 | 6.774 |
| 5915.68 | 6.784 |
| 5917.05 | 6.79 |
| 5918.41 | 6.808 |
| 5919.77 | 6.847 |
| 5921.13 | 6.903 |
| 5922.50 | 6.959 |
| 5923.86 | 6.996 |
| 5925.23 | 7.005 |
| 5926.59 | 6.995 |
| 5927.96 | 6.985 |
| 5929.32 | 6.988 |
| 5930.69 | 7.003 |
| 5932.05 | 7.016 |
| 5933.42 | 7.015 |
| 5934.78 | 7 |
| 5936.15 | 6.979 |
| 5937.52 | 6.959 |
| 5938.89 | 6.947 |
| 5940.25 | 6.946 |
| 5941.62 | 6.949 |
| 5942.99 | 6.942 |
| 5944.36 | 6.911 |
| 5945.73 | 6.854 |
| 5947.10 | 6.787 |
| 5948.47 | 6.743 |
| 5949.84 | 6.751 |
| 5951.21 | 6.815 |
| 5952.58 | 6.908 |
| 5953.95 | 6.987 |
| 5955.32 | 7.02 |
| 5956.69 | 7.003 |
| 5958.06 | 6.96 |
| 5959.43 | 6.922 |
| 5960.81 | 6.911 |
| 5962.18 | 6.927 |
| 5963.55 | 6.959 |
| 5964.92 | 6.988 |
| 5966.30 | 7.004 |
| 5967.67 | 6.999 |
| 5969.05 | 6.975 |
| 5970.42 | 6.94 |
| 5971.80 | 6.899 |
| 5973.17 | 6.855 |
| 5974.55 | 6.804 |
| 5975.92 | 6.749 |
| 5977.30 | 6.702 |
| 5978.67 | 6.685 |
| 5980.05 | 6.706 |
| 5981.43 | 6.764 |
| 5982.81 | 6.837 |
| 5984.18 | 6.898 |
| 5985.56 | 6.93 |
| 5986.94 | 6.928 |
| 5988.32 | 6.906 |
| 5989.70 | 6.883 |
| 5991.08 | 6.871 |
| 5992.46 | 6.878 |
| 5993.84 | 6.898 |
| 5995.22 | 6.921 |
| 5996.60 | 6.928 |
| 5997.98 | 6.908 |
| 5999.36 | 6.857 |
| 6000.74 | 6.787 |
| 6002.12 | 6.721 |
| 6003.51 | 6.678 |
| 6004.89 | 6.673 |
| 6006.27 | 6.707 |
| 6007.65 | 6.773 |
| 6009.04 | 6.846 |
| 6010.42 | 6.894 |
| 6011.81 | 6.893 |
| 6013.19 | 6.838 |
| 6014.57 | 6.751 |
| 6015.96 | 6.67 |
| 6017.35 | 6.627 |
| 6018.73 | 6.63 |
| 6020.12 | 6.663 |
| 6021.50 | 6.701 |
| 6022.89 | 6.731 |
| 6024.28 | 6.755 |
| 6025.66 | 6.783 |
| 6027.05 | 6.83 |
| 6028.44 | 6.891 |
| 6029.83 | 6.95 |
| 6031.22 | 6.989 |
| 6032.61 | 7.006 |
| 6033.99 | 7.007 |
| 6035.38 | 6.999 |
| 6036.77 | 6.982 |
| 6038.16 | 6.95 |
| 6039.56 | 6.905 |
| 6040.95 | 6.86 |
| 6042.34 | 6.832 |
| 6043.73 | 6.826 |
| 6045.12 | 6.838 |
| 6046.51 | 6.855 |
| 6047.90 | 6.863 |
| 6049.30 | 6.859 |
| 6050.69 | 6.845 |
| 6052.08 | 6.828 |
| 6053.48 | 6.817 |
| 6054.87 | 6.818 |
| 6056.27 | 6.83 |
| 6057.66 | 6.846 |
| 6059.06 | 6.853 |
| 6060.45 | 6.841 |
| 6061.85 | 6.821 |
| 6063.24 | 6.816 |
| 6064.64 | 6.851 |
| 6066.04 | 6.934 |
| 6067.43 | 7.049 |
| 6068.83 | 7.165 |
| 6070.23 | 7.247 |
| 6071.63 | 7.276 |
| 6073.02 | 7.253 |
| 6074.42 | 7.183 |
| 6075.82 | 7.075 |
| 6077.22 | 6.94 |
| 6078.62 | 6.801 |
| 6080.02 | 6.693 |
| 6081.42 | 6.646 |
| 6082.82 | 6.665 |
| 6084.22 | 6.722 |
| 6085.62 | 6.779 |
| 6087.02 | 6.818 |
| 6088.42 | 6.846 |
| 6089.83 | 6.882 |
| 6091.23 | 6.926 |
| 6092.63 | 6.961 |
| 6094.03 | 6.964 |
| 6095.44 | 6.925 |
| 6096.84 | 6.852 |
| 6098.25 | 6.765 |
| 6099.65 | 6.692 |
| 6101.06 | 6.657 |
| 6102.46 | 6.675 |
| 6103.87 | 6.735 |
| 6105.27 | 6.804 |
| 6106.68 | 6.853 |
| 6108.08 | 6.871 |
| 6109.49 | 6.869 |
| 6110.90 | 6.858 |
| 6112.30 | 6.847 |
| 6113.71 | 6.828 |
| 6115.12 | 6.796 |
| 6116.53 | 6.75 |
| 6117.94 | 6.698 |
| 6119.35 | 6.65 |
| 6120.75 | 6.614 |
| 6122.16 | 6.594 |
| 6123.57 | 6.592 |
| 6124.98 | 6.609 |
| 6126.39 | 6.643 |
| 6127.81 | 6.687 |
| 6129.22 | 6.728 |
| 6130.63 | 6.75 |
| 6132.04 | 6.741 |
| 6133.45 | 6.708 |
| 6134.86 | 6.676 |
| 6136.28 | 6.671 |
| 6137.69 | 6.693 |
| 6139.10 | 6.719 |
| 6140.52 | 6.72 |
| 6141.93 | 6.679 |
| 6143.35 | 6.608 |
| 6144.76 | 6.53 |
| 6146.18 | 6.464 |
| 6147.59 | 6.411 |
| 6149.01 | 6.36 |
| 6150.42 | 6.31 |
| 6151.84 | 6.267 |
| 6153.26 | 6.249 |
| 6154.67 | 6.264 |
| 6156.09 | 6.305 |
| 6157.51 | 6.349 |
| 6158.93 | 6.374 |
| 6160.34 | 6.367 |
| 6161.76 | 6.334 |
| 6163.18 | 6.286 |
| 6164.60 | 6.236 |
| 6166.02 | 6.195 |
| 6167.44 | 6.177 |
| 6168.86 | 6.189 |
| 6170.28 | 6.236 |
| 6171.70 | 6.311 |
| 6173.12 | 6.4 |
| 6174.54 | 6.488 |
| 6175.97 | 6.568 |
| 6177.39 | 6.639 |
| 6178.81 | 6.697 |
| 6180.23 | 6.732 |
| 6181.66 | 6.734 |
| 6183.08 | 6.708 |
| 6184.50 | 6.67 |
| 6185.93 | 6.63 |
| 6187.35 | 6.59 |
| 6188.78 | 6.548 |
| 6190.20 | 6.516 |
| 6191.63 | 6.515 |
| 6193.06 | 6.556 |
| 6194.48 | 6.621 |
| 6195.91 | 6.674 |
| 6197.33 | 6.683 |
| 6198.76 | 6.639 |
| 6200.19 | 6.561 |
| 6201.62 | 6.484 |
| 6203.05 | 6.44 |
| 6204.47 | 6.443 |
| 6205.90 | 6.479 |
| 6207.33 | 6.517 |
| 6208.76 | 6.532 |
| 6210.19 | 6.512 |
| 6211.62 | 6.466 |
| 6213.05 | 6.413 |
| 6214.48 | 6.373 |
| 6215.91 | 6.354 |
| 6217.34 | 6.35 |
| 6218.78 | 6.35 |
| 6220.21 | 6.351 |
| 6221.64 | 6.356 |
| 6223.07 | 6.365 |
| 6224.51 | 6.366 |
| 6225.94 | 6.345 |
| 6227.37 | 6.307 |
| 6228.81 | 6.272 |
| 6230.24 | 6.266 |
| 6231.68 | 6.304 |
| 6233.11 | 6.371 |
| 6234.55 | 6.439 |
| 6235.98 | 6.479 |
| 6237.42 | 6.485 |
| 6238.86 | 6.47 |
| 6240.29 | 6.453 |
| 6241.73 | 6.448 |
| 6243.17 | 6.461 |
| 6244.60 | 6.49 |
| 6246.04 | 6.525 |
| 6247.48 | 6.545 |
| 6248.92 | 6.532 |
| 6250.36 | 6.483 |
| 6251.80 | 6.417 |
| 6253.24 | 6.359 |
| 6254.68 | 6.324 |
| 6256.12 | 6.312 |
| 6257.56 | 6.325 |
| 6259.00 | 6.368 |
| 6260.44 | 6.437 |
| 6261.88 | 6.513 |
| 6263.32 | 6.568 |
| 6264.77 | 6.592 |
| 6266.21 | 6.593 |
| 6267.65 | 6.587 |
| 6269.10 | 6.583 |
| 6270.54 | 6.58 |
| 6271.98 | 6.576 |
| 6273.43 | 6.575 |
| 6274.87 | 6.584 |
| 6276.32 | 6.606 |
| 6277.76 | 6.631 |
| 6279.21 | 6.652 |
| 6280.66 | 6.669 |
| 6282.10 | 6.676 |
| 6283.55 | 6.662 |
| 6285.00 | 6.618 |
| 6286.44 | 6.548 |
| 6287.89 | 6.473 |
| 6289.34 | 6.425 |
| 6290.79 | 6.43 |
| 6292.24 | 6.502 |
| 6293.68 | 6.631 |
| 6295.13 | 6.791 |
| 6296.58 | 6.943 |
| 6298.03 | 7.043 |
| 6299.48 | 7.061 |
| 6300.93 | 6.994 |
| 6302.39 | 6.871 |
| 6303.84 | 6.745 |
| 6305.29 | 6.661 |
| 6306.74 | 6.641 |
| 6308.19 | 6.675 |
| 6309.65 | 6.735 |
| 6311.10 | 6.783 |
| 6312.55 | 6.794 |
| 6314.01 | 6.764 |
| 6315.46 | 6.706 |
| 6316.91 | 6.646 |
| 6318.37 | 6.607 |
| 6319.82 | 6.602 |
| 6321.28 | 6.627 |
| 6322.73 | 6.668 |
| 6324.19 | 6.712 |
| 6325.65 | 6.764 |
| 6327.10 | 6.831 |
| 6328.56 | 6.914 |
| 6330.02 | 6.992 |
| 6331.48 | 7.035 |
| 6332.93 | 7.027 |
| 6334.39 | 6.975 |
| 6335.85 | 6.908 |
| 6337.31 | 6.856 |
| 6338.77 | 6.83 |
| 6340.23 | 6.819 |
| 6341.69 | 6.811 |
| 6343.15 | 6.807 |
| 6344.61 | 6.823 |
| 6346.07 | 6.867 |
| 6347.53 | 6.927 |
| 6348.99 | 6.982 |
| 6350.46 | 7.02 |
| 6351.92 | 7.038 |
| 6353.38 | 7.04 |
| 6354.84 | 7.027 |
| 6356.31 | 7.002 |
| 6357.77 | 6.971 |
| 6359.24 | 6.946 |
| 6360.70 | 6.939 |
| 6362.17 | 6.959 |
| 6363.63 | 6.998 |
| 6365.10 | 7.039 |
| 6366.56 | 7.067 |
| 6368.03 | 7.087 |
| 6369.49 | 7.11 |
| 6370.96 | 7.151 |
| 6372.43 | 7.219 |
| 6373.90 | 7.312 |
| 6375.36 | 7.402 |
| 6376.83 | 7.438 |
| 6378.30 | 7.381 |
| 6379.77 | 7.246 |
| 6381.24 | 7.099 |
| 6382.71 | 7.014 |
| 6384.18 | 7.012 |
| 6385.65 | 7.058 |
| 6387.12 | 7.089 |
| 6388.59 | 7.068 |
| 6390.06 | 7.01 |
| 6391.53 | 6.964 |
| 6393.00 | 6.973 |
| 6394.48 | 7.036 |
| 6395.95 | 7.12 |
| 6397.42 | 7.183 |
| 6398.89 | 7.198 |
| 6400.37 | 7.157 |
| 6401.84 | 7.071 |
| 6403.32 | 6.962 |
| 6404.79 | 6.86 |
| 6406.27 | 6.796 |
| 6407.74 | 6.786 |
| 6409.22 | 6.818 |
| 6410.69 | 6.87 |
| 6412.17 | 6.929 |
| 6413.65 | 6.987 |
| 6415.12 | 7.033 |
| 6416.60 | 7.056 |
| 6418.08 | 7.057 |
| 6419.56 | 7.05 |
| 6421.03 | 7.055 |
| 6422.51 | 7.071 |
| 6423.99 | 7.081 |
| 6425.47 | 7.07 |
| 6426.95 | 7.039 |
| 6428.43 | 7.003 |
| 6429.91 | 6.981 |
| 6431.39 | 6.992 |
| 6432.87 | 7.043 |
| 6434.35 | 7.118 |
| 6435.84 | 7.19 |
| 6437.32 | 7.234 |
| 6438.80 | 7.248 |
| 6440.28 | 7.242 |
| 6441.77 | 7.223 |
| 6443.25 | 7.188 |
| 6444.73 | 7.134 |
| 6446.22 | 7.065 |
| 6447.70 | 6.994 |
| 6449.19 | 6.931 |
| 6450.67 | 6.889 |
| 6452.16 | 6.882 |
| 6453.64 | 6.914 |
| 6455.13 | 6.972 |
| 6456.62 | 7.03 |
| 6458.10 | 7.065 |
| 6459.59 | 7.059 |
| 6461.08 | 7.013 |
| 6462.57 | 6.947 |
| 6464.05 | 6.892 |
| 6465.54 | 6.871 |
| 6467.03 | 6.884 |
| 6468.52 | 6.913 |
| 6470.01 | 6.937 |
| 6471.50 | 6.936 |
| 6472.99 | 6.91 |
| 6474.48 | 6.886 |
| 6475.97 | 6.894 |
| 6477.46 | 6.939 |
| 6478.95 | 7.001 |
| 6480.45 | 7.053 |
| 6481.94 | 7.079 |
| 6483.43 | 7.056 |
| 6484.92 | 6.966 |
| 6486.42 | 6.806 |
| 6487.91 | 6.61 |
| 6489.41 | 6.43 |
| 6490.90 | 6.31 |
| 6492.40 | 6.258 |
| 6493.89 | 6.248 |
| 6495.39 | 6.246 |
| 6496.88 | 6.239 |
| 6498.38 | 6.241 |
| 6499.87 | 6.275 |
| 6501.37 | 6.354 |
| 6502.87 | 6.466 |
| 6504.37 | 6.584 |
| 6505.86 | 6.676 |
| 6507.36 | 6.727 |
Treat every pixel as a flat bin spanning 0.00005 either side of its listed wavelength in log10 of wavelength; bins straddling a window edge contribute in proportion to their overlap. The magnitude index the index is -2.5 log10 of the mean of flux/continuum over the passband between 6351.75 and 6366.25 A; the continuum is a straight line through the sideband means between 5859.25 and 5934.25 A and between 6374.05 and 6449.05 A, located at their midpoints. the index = 0.01 mag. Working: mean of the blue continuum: 6.71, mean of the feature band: 7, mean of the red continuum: 7.07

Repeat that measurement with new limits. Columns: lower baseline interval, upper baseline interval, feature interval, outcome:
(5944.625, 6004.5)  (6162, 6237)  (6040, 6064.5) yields -0.02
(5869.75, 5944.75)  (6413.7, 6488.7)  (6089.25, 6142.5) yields 0.01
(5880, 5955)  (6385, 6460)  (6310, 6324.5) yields 0.04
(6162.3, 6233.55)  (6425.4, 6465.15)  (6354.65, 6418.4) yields -0.02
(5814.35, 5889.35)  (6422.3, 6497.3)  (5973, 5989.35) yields 0.02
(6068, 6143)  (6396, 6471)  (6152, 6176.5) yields 0.09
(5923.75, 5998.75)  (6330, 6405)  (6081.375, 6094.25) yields 0.02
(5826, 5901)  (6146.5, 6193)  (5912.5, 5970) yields -0.04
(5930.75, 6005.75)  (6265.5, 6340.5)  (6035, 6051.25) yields 0.00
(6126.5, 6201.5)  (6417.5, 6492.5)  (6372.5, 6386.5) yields -0.06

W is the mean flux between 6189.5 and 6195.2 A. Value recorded 6.55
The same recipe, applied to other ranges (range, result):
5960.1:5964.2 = 6.93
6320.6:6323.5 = 6.65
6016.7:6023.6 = 6.67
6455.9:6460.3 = 7.06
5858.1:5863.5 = 6.98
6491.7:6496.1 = 6.25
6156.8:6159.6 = 6.35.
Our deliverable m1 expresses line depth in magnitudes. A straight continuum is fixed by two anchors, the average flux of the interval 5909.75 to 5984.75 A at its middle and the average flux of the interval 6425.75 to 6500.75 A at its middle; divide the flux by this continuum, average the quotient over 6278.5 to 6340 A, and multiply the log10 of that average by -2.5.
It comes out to 0.02 mag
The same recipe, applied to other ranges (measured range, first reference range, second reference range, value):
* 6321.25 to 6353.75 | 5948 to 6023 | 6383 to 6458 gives 0.018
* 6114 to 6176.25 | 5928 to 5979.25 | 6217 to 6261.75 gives 0.012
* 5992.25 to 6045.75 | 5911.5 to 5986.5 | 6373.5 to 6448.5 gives 0.015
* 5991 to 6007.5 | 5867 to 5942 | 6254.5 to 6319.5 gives -0.020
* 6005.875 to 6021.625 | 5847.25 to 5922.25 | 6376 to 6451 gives 0.006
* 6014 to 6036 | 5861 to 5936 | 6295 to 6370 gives -0.008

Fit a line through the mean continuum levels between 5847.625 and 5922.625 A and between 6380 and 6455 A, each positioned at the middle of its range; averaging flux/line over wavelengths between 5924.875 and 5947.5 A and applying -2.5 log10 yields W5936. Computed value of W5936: -0.03 mag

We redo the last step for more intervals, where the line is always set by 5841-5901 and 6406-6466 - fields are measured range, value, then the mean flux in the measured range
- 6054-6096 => -0.01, 6.91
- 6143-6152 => 0.07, 6.43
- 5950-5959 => -0.03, 6.94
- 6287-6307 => 0.03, 6.73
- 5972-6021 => 0.00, 6.8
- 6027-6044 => -0.02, 6.93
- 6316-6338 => 0.02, 6.81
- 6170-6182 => 0.06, 6.54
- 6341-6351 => 0.01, 6.89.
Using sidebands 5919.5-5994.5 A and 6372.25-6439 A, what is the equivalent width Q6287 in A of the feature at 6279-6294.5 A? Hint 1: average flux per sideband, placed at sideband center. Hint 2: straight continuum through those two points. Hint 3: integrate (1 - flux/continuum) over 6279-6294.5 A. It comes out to 1.0 A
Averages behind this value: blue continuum 6.91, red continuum 7.07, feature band 6.57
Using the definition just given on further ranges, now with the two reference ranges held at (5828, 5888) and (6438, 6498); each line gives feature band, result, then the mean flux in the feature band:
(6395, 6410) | -0.3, 7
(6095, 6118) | 0.3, 6.79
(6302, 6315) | 0.3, 6.74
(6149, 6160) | 0.9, 6.31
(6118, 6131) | 0.4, 6.65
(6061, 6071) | -0.1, 6.98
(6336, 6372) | -0.4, 6.96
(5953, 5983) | 0.0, 6.89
